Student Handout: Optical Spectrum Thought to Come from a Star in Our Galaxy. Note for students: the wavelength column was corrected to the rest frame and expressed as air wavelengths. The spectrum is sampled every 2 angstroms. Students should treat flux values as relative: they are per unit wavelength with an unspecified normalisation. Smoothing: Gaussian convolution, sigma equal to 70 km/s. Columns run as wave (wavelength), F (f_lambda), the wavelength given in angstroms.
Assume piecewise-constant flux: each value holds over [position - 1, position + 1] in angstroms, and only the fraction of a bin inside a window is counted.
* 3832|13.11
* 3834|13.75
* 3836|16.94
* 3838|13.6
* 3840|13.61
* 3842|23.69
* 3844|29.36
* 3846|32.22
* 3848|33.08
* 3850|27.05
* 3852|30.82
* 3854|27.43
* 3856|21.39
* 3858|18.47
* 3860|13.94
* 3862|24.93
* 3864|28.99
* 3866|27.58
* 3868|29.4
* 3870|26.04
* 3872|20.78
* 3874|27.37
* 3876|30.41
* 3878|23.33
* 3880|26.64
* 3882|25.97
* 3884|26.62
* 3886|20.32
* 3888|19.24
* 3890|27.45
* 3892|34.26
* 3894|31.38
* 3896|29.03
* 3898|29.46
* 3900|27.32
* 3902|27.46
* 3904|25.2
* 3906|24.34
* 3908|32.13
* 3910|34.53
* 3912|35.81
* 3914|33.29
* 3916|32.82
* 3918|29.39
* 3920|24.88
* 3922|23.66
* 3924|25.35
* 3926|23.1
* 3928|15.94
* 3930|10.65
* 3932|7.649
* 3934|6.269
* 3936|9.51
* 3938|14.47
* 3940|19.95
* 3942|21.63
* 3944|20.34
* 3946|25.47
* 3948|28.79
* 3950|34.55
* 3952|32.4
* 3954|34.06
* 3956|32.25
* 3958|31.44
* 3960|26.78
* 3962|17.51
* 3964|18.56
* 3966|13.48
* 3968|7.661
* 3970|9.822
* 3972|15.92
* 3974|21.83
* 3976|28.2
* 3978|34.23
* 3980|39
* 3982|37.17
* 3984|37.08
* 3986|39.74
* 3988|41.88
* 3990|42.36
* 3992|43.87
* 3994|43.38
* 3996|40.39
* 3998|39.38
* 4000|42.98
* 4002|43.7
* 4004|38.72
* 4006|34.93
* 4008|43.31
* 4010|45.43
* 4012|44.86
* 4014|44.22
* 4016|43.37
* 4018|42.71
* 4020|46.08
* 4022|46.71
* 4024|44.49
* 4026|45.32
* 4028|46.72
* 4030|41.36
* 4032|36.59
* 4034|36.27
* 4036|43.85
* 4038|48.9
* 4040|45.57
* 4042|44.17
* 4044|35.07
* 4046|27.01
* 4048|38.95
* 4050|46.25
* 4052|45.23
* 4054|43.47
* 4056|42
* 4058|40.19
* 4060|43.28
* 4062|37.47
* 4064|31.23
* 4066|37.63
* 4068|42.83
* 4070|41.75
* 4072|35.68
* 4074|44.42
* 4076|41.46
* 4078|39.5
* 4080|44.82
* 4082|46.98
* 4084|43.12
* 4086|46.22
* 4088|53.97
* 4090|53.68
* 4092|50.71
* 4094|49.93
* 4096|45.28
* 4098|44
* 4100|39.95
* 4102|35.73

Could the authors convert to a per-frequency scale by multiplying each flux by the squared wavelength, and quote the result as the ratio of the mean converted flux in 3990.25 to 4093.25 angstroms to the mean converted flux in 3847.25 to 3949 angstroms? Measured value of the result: 1.85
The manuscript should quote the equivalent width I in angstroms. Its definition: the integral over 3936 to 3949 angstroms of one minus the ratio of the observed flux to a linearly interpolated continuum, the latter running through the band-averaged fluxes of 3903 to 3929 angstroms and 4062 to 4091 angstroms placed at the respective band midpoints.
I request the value 4.1 angstroms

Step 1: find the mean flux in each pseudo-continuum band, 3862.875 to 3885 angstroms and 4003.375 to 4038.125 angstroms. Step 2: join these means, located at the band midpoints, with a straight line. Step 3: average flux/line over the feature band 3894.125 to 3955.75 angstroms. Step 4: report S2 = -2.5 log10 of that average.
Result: 0.27 mag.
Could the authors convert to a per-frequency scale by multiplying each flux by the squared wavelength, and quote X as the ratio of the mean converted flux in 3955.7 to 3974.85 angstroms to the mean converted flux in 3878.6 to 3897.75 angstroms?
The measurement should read 0.7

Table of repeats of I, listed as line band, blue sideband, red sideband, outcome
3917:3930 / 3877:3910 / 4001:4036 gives 3.40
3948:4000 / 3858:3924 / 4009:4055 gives 8.27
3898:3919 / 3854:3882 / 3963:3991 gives -3.57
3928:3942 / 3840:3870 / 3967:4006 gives 8.36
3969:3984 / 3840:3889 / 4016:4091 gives 3.52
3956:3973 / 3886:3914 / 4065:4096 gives 7.86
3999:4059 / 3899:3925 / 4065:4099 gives -3.77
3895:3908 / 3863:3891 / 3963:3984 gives -1.25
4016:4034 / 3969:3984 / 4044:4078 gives -4.66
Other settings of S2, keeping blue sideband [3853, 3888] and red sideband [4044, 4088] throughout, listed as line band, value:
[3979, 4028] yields -0.18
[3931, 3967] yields 0.39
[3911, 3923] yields -0.06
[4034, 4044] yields -0.13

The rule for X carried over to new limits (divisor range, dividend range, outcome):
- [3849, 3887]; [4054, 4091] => 1.88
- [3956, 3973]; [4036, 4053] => 2.34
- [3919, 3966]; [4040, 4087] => 1.99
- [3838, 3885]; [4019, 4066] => 1.79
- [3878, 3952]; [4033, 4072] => 1.76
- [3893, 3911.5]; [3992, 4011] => 1.50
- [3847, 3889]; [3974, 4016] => 1.69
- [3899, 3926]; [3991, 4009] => 1.50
